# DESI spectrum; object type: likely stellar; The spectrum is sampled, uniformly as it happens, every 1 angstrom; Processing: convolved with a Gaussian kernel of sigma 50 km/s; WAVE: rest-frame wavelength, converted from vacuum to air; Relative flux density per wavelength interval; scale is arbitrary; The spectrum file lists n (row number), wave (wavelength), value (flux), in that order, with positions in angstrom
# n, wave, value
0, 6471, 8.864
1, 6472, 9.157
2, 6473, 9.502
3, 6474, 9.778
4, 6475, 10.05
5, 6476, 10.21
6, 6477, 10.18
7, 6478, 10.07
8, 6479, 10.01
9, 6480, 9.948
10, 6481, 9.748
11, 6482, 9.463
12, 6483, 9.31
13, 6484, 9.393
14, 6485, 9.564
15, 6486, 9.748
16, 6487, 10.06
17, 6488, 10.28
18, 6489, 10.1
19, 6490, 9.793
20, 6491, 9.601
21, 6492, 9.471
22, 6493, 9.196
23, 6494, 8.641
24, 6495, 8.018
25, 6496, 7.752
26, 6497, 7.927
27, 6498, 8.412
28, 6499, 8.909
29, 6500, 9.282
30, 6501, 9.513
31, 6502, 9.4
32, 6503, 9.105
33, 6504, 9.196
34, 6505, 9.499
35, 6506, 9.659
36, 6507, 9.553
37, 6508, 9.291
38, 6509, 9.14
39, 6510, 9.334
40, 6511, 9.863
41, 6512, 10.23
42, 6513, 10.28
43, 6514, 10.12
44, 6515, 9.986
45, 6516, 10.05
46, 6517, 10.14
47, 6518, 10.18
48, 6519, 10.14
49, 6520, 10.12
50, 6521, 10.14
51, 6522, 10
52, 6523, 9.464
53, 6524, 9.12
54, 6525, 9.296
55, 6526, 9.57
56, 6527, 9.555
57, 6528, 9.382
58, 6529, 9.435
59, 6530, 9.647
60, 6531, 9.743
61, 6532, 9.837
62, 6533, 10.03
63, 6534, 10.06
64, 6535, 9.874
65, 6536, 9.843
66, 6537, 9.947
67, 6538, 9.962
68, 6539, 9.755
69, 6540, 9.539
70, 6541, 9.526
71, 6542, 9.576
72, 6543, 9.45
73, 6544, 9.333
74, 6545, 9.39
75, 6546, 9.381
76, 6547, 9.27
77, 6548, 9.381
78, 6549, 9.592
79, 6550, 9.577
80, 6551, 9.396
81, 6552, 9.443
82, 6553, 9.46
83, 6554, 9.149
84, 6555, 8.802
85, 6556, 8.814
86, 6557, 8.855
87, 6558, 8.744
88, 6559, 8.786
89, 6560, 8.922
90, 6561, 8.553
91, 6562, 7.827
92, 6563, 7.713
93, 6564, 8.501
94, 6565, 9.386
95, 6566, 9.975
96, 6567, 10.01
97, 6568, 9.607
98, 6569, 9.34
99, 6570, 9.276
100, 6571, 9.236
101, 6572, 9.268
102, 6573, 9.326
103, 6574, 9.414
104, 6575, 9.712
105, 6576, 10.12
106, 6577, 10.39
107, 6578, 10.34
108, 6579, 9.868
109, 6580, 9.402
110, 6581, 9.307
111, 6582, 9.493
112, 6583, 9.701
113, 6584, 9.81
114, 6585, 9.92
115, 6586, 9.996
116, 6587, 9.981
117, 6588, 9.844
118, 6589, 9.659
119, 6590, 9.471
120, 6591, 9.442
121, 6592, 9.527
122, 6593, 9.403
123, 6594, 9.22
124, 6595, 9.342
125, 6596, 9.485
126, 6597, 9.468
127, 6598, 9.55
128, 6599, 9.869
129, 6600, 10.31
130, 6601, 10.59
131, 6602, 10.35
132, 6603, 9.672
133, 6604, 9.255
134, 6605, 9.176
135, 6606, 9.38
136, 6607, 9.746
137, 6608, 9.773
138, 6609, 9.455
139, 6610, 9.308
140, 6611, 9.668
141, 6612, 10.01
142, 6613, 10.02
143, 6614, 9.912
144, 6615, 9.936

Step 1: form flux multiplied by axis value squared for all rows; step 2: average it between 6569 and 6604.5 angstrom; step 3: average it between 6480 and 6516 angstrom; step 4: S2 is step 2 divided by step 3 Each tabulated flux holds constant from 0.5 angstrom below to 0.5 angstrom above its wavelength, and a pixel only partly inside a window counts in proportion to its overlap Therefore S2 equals 1.06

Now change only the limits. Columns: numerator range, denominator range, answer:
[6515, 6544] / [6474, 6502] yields 1.05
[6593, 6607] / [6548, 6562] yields 1.08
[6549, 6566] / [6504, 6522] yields 0.92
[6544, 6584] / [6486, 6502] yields 1.04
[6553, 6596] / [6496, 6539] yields 0.99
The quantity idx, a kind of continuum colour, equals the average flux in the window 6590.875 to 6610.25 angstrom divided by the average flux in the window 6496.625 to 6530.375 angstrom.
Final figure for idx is 1.0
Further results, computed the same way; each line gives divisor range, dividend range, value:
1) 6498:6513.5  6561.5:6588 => 1.01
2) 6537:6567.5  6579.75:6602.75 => 1.05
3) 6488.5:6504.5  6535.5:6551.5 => 1.06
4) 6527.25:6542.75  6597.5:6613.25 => 1.00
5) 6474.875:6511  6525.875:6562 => 1.00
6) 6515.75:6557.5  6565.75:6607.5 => 1.01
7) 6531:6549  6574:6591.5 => 1.01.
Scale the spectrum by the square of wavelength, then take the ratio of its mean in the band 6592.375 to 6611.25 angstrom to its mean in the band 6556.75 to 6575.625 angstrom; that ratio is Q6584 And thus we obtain 1.07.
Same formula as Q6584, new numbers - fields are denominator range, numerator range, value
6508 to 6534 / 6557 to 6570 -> 0.93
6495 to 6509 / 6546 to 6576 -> 1.04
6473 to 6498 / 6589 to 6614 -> 1.05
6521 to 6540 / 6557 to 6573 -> 0.94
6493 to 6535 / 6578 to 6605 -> 1.05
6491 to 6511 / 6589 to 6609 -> 1.10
